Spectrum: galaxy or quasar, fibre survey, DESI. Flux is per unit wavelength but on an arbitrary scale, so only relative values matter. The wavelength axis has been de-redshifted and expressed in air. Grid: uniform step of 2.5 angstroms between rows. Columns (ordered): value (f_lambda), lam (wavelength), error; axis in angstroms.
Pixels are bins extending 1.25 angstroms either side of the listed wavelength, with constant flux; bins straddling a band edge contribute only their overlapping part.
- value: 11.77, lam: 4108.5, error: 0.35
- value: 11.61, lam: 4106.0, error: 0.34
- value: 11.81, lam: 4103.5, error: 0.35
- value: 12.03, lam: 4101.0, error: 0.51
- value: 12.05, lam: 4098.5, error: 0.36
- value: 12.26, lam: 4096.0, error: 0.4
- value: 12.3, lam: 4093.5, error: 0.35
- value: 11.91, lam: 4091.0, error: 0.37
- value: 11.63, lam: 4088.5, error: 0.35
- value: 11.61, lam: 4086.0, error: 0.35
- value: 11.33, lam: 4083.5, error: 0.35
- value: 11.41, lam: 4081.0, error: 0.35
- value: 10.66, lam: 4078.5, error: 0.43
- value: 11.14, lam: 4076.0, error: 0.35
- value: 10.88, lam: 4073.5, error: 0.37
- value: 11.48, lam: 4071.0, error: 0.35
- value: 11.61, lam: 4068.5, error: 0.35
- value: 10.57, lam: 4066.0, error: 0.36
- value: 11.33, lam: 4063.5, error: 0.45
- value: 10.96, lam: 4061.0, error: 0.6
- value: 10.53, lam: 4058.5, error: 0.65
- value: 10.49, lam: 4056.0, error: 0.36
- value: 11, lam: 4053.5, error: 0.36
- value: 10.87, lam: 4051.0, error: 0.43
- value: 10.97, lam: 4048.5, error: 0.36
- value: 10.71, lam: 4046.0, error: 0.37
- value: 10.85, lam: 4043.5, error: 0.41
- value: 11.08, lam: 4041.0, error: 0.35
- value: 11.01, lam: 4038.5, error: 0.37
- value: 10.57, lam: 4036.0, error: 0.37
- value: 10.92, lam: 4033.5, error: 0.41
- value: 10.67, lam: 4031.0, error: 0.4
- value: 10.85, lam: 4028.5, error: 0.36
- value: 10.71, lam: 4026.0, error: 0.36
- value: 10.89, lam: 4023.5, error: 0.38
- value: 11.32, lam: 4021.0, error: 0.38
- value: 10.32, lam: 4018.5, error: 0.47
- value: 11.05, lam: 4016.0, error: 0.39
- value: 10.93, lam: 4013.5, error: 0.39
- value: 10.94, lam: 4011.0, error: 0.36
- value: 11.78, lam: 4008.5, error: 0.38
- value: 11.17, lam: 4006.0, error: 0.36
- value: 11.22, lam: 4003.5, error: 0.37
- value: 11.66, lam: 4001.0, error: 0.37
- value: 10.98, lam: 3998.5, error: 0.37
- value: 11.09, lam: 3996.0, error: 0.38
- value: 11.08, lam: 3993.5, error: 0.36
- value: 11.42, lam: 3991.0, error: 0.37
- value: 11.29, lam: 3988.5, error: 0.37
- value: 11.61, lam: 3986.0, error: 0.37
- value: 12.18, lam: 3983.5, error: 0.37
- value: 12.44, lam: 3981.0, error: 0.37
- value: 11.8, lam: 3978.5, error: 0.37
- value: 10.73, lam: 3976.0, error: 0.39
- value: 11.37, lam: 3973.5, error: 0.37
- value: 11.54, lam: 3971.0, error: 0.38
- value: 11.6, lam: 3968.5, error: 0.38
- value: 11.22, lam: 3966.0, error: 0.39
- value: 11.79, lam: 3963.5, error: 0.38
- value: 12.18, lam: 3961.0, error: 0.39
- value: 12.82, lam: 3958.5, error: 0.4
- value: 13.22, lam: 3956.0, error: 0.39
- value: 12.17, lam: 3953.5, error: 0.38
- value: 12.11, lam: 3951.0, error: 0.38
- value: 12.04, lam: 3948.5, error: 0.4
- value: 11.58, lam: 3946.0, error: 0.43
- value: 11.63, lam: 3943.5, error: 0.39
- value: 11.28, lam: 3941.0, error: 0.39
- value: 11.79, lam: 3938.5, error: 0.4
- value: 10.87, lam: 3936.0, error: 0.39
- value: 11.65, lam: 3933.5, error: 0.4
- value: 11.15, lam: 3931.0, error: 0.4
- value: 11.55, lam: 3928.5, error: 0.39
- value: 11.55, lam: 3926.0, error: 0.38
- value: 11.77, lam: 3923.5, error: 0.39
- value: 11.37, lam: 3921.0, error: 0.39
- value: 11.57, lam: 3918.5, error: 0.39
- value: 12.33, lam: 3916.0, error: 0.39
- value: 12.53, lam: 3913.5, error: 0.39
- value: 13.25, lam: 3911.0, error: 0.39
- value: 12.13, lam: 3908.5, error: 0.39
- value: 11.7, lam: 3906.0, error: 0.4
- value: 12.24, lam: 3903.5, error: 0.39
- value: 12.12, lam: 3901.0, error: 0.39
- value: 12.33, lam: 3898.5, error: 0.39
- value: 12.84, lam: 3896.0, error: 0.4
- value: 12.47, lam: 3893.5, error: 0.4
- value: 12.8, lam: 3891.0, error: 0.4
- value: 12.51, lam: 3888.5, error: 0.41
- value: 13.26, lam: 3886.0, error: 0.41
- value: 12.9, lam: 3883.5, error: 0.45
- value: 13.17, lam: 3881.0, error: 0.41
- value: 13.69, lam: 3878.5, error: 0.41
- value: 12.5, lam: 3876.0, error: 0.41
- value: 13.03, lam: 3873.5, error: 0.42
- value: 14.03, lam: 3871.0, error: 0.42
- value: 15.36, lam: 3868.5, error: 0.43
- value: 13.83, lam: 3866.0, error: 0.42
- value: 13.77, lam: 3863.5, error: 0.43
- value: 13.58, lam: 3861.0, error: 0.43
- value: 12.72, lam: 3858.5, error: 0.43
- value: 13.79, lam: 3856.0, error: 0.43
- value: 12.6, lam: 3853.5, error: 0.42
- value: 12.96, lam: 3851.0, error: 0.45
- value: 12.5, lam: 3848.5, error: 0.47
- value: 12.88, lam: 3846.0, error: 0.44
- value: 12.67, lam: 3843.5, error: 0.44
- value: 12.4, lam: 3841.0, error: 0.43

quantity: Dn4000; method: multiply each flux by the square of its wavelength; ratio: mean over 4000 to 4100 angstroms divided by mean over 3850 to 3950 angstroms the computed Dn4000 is 1.0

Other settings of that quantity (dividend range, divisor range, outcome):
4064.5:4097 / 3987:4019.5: 1.07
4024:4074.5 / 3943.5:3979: 0.96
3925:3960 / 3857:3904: 0.93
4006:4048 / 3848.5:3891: 0.89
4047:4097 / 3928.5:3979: 1.02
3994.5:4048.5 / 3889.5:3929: 0.96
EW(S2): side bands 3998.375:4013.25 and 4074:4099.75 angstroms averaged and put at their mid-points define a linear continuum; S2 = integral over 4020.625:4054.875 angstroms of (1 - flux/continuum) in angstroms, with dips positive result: 1.6 angstroms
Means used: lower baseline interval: 11.3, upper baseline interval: 11.6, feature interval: 10.9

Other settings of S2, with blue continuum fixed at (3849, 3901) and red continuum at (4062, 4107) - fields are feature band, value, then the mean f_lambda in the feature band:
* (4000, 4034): 2.9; 11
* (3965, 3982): 1.2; 11.5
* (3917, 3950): 3.1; 11.5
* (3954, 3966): 0.2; 12.3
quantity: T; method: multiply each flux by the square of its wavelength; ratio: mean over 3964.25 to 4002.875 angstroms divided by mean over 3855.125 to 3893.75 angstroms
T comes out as 0.9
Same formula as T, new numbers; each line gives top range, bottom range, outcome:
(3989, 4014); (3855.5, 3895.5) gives 0.90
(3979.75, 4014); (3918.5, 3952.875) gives 1.02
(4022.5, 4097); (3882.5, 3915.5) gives 0.96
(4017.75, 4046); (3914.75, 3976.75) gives 0.97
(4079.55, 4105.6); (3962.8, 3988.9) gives 1.08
